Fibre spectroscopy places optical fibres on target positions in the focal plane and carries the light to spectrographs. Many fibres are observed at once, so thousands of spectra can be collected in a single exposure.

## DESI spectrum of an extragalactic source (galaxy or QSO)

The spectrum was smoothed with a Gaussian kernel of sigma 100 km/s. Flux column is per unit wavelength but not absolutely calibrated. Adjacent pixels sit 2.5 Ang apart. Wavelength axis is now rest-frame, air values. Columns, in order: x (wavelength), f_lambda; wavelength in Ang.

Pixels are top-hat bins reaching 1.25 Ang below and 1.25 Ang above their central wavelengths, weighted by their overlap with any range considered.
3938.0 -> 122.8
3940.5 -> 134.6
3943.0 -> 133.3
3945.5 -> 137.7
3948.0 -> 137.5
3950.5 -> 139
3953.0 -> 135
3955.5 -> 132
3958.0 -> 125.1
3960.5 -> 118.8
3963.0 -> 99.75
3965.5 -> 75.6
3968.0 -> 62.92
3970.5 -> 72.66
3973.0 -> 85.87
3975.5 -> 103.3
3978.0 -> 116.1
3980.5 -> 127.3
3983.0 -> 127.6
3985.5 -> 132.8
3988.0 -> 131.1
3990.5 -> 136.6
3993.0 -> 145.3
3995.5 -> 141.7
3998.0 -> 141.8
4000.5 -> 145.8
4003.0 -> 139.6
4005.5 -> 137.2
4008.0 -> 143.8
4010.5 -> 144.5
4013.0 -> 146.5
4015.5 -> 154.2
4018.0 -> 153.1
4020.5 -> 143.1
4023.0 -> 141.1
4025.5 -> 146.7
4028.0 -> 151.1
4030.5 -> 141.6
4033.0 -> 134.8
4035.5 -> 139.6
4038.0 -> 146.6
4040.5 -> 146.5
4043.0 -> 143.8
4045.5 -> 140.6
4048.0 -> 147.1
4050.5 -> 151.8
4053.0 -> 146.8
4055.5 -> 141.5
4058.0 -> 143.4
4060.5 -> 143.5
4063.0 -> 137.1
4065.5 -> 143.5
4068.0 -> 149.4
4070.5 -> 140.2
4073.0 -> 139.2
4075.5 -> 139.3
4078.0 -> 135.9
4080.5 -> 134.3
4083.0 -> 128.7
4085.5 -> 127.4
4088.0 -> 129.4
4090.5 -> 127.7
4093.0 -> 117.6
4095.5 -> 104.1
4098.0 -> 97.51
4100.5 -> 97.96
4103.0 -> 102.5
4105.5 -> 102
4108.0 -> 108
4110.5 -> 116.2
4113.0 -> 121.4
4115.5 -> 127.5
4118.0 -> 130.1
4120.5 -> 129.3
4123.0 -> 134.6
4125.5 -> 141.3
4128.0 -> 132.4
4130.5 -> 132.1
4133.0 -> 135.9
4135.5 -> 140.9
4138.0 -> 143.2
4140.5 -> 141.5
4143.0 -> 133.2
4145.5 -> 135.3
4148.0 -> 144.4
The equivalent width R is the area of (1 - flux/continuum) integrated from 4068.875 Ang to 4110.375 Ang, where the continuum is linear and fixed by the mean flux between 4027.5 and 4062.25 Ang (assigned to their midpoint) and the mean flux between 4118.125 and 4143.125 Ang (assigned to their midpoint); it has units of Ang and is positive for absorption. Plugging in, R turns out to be 5.7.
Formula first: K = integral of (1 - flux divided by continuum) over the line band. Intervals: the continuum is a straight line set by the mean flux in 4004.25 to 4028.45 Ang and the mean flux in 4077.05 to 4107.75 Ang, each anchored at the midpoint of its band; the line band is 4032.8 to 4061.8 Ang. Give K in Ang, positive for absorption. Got -2.2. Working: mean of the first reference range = 146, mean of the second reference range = 117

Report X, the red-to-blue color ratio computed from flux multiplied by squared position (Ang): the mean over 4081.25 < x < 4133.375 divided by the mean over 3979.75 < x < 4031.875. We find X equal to 0.90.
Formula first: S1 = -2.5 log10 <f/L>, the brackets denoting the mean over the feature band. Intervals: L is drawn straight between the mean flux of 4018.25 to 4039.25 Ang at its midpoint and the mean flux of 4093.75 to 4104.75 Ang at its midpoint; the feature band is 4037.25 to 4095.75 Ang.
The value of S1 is -0.15 mag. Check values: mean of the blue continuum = 144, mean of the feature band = 138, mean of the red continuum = 101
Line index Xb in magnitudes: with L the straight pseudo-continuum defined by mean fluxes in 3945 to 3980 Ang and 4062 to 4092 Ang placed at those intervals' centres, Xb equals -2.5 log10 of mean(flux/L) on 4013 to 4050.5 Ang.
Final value -0.159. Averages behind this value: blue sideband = 110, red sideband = 136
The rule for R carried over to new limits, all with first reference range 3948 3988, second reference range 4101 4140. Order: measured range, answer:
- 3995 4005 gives -2.36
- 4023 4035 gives -2.60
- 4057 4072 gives -2.71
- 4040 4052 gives -2.70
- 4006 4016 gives -2.60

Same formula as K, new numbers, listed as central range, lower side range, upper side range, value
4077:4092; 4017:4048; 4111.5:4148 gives 0.9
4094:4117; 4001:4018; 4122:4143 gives 5.0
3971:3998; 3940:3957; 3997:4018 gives 3.3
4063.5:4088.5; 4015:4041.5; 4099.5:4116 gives -2.6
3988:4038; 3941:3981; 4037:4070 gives -4.9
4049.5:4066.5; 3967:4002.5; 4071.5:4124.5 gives -3.2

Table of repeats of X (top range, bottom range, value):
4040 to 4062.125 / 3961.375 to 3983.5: 1.57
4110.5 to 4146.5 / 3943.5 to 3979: 1.31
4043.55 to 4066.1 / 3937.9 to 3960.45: 1.14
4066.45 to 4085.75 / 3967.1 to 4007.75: 1.17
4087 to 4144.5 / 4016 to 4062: 0.89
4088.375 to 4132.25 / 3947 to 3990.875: 1.13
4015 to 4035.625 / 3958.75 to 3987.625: 1.44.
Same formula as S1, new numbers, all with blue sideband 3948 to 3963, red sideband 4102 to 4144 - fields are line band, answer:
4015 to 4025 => -0.152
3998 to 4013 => -0.116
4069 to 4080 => -0.087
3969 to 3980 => 0.313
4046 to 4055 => -0.153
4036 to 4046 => -0.130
